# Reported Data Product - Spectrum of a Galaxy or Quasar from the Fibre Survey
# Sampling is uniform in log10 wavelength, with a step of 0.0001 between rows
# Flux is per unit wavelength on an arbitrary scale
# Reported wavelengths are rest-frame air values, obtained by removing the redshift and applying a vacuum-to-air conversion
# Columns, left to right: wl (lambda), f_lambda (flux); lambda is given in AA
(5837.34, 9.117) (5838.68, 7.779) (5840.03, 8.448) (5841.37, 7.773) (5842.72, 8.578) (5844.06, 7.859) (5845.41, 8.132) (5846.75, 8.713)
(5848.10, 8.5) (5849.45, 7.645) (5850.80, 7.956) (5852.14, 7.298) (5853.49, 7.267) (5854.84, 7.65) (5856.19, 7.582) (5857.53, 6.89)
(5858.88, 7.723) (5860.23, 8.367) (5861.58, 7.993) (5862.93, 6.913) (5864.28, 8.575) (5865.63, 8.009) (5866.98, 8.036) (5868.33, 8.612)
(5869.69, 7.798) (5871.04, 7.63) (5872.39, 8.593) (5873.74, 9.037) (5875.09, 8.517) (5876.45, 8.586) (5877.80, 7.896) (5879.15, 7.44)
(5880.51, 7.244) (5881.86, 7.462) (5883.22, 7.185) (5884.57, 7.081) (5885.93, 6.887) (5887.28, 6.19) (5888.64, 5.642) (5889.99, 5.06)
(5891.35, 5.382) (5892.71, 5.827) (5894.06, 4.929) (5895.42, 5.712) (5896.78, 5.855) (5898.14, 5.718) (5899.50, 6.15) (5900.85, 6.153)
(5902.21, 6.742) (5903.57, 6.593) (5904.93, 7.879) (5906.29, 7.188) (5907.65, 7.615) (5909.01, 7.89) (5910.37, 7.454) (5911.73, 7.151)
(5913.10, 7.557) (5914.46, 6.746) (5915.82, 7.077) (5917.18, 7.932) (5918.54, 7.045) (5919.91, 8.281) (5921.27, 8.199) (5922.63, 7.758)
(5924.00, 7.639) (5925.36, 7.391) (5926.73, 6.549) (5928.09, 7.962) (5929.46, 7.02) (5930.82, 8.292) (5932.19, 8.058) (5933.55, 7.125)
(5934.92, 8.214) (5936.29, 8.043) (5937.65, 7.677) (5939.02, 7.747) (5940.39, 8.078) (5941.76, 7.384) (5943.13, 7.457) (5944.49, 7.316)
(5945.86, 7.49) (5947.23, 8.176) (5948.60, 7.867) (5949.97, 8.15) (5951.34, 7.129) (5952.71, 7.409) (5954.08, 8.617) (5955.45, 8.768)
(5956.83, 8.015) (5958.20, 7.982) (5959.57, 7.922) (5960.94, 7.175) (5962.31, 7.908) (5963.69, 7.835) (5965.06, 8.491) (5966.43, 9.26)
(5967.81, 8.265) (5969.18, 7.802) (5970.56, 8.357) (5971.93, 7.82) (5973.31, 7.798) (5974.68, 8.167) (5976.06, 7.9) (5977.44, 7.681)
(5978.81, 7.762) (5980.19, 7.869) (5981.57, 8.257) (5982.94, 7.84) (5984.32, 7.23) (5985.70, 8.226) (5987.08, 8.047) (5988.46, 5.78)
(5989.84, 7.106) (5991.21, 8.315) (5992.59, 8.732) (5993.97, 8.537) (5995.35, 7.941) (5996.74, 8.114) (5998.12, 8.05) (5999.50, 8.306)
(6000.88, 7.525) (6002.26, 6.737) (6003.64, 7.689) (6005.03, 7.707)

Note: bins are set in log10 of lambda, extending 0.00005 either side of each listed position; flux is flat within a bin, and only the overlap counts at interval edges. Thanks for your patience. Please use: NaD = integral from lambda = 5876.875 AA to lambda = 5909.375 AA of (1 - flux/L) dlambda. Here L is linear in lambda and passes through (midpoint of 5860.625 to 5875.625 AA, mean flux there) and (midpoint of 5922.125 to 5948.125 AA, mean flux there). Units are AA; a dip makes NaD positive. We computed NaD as 5.7 AA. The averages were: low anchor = 8.16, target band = 6.58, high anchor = 7.65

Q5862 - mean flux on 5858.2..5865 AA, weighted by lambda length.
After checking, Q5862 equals 7.91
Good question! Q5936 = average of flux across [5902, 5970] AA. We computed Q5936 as 7.71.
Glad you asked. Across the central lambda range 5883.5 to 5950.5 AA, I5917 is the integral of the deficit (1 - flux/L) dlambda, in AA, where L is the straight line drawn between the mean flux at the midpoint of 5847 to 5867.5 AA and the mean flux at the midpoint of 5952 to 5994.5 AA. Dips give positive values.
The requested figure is 6.34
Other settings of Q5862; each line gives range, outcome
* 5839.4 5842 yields 8.13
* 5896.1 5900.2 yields 5.91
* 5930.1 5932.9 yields 8.17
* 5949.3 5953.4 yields 7.56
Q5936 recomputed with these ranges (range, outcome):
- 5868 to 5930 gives 7.13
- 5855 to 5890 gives 7.62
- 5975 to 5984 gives 7.87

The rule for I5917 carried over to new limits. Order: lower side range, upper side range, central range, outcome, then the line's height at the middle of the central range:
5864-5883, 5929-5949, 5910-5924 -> 0.6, 7.85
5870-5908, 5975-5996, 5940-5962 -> -1.0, 7.48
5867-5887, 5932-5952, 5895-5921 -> 2.5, 7.78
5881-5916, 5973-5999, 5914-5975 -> -4.7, 7.25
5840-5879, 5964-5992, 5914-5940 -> 1.0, 7.95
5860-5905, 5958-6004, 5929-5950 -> -0.5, 7.55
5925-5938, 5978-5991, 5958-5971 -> -0.8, 7.62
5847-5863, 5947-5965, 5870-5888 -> 0.2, 7.76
